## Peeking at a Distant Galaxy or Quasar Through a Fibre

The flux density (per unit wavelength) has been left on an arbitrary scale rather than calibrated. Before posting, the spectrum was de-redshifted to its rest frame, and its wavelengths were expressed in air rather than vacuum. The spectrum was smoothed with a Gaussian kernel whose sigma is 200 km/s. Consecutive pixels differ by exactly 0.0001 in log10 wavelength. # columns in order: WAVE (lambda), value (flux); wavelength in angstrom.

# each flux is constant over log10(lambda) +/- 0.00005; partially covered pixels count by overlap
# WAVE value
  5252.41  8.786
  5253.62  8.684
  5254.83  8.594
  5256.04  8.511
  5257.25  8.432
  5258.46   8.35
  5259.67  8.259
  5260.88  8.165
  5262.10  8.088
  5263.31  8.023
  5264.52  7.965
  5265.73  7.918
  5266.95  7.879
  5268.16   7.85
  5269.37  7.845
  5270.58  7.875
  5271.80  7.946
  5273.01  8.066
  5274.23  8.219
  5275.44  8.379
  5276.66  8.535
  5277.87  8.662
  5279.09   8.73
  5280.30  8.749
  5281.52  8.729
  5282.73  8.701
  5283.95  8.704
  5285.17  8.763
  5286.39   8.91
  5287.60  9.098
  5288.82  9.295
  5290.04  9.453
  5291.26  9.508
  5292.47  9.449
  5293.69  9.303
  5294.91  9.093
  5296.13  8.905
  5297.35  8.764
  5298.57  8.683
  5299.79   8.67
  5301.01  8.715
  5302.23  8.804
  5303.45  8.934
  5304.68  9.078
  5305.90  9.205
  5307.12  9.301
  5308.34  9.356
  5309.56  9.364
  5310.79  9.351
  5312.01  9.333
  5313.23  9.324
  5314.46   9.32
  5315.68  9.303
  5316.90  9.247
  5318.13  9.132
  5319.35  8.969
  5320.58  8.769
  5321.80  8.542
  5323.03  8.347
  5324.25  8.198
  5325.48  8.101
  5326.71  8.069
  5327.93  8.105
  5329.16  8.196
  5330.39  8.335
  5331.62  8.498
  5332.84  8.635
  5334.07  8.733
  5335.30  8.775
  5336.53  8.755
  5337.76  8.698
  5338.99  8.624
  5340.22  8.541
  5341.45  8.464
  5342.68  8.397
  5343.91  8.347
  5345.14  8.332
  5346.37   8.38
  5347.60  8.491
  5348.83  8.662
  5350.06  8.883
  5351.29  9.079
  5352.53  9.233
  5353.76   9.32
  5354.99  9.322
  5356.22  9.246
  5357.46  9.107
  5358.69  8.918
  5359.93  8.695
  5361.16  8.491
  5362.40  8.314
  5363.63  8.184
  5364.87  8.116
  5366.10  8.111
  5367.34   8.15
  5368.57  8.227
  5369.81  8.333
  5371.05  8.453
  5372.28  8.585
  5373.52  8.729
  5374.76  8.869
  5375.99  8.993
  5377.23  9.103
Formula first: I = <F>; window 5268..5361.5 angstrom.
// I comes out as 8.77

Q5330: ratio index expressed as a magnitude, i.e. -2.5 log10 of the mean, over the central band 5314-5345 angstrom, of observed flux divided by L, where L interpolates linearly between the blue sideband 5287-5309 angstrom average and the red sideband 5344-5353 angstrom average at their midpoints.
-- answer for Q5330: 0.03 mag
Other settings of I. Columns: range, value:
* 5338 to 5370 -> 8.62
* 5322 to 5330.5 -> 8.2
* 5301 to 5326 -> 8.99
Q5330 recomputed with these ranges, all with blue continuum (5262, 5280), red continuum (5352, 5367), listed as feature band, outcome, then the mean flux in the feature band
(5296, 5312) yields -0.08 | 9.02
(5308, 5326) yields -0.07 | 8.98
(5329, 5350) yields 0.01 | 8.54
